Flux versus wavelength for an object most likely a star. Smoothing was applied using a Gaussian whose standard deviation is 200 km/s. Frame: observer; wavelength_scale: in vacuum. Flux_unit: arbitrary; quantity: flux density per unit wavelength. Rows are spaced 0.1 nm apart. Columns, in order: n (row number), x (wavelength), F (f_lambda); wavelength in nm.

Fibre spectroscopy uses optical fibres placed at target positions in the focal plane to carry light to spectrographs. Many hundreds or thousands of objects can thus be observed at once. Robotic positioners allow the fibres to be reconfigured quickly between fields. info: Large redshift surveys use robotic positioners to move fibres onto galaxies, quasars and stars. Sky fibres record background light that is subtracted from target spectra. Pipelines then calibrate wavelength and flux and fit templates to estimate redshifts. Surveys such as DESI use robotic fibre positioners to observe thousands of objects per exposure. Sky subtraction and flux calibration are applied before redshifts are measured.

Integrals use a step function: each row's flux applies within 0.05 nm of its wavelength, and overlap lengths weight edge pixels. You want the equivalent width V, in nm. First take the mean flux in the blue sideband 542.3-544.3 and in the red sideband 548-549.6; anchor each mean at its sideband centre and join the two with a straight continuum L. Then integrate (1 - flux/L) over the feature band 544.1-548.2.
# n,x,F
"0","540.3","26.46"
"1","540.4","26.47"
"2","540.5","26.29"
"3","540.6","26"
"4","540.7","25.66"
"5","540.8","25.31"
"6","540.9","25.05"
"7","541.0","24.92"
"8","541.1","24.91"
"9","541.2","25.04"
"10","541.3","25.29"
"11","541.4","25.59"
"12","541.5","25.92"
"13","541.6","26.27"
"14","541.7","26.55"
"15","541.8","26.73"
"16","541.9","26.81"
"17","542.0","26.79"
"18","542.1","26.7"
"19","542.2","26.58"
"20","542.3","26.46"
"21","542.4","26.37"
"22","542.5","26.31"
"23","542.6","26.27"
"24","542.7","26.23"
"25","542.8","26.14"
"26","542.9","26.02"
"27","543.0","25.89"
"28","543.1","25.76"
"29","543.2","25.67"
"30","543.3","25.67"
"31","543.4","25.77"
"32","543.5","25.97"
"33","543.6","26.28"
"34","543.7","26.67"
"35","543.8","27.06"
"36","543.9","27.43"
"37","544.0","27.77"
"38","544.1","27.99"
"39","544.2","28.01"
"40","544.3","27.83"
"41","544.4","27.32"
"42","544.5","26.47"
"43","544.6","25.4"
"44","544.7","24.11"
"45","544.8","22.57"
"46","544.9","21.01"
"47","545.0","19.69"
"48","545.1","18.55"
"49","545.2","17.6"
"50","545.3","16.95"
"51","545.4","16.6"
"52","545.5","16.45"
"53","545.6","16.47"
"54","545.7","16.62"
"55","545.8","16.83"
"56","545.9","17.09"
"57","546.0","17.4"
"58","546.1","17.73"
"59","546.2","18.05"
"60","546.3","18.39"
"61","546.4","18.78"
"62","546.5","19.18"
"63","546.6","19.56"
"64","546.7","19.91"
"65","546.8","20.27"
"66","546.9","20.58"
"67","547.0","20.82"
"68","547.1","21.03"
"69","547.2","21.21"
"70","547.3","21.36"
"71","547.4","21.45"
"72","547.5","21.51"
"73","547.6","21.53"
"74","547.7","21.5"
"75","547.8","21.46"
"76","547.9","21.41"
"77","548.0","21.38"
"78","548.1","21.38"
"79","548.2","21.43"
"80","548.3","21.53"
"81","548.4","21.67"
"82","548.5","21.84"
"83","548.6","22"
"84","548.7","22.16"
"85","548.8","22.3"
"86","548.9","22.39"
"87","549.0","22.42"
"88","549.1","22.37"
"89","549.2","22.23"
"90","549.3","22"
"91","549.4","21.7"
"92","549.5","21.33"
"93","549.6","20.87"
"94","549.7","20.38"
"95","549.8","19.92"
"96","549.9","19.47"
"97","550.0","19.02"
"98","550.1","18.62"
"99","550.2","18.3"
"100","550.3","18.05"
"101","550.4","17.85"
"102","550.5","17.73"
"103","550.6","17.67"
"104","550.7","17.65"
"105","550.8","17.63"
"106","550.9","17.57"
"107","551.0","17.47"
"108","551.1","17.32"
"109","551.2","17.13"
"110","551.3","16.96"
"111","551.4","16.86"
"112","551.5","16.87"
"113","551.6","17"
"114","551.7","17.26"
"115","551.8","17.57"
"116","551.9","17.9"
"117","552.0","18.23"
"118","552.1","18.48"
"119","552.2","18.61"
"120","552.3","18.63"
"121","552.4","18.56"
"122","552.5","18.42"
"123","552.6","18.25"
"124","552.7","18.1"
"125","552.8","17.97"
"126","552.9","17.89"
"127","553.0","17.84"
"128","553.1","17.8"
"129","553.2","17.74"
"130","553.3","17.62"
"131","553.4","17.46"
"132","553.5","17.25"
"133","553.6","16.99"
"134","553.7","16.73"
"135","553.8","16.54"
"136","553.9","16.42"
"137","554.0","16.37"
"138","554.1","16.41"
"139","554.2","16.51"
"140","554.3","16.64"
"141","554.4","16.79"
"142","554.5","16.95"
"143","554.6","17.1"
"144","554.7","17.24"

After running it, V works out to 0.59 nm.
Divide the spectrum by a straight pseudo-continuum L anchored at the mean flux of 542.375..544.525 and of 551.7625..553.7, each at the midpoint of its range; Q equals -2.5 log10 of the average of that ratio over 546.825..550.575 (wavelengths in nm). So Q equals 0.04 mag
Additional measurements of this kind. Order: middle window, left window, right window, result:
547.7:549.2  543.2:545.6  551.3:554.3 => -0.06 mag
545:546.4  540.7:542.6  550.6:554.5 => 0.29 mag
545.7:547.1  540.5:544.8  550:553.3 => 0.20 mag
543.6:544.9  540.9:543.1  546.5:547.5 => -0.12 mag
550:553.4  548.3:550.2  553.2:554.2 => 0.06 mag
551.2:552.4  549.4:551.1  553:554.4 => 0.02 mag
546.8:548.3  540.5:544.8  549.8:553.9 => 0.02 mag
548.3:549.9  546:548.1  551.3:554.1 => -0.12 mag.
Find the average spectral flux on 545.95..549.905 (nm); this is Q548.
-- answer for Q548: 20.9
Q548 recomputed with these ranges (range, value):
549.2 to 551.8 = 18.6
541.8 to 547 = 23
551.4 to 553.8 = 17.7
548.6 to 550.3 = 20.9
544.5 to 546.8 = 19.1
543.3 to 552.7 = 20.5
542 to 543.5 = 26.1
